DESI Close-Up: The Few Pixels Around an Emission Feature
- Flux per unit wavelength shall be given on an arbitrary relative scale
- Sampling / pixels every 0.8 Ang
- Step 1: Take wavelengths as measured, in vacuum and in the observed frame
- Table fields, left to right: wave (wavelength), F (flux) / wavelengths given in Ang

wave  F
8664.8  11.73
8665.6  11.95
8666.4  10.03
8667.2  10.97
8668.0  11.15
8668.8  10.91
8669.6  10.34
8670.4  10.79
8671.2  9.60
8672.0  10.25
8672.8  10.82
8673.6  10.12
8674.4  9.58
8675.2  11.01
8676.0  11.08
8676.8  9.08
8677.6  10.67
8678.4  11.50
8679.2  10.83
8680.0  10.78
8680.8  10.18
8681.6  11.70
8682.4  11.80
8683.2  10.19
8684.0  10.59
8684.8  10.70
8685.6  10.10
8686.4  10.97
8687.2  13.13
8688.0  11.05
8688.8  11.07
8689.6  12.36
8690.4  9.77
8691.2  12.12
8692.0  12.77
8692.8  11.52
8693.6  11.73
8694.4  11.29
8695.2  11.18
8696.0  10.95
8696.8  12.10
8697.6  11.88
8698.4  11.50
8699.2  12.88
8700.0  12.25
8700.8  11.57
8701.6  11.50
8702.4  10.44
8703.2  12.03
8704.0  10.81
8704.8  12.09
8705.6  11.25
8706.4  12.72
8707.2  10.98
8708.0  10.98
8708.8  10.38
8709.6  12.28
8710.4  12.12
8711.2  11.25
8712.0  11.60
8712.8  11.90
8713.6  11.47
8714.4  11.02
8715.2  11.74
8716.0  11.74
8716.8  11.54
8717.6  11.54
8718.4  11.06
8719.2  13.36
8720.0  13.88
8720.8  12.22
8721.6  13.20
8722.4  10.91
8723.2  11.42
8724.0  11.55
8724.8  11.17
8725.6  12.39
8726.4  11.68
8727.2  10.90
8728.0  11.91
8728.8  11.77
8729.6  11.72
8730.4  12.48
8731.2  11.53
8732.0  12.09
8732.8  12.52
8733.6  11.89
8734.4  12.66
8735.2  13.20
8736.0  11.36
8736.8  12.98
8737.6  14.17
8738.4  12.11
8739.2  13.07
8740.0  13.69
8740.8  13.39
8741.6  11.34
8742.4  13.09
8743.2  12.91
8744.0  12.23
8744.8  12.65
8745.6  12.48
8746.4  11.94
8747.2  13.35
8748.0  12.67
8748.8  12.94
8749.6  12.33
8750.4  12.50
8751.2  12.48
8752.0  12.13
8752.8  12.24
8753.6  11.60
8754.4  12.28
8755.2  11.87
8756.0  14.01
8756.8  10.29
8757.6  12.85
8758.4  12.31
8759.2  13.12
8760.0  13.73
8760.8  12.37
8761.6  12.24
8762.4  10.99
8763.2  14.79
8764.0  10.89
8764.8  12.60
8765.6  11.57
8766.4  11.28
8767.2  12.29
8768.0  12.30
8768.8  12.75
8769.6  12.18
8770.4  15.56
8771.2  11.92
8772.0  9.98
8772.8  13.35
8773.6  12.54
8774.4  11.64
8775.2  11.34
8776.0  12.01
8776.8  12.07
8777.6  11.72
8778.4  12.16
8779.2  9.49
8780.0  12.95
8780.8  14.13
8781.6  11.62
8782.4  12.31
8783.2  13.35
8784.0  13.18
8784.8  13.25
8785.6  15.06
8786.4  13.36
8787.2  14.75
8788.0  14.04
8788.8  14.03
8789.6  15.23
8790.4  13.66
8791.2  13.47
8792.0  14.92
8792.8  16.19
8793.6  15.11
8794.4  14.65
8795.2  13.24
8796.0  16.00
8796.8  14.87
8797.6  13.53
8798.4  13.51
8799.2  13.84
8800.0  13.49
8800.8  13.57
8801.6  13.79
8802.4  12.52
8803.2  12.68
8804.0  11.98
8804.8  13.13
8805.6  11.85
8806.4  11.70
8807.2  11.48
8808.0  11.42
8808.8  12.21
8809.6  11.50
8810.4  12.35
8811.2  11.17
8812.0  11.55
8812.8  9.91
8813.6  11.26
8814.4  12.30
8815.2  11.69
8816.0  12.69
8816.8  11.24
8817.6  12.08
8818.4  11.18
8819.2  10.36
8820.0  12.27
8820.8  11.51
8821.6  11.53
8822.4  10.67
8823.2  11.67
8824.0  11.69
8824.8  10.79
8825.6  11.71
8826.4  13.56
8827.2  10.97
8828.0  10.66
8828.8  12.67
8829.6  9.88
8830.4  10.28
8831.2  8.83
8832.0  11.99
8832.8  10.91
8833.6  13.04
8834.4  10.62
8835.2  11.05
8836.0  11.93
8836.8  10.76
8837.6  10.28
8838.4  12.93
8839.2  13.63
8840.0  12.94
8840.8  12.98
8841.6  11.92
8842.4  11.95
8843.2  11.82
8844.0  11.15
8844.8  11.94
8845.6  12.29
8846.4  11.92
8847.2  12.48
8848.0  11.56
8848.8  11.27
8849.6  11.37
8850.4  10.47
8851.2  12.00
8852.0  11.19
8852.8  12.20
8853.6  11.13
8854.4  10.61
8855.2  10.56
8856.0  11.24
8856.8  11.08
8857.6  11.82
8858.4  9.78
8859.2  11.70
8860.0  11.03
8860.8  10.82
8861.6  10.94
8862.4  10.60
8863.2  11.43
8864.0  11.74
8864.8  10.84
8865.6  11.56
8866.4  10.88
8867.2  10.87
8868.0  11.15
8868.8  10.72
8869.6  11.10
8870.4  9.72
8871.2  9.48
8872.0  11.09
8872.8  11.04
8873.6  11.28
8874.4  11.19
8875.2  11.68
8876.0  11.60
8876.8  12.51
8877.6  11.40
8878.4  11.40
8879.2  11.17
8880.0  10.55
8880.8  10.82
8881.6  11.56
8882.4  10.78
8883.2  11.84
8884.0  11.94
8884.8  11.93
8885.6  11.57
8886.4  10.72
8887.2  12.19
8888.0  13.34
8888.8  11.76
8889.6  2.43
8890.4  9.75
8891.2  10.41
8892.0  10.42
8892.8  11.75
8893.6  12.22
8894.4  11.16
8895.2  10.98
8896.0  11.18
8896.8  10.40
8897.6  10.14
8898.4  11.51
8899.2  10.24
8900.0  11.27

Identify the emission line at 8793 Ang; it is [N II]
